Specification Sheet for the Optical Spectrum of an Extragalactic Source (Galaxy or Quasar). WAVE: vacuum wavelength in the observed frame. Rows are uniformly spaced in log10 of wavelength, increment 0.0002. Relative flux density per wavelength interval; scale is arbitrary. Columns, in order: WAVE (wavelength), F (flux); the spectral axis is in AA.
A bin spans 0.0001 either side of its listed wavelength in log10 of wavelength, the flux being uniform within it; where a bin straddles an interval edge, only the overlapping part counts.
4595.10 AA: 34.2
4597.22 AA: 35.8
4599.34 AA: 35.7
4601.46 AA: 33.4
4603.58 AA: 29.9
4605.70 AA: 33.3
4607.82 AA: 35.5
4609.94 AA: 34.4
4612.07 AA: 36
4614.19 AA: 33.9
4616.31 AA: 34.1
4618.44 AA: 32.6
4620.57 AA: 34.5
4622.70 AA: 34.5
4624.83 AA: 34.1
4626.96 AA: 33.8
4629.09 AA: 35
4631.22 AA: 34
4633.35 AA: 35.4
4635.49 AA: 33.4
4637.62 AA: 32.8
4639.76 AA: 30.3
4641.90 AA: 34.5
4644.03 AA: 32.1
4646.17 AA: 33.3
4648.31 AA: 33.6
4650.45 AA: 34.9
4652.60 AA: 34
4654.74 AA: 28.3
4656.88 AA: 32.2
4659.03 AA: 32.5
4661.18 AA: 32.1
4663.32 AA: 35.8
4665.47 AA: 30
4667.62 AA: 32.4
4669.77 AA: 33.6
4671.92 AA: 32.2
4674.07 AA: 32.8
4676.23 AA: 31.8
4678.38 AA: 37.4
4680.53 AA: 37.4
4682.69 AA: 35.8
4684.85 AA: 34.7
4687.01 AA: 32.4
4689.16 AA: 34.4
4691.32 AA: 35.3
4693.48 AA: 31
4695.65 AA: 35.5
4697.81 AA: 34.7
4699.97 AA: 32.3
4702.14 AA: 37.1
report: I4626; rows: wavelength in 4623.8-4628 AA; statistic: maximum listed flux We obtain 34.1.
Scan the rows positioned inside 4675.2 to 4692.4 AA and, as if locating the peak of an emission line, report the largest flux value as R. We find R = 37.4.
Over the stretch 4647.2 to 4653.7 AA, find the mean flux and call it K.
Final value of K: 34.1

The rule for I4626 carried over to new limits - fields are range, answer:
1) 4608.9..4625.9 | 36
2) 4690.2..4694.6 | 35.3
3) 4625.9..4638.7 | 35.4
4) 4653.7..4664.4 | 35.8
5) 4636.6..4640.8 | 32.8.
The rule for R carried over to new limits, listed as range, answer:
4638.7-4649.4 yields 34.5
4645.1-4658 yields 34.9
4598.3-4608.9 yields 35.7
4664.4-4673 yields 33.6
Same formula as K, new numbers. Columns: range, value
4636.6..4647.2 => 32.6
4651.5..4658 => 31.5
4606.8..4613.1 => 35.3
